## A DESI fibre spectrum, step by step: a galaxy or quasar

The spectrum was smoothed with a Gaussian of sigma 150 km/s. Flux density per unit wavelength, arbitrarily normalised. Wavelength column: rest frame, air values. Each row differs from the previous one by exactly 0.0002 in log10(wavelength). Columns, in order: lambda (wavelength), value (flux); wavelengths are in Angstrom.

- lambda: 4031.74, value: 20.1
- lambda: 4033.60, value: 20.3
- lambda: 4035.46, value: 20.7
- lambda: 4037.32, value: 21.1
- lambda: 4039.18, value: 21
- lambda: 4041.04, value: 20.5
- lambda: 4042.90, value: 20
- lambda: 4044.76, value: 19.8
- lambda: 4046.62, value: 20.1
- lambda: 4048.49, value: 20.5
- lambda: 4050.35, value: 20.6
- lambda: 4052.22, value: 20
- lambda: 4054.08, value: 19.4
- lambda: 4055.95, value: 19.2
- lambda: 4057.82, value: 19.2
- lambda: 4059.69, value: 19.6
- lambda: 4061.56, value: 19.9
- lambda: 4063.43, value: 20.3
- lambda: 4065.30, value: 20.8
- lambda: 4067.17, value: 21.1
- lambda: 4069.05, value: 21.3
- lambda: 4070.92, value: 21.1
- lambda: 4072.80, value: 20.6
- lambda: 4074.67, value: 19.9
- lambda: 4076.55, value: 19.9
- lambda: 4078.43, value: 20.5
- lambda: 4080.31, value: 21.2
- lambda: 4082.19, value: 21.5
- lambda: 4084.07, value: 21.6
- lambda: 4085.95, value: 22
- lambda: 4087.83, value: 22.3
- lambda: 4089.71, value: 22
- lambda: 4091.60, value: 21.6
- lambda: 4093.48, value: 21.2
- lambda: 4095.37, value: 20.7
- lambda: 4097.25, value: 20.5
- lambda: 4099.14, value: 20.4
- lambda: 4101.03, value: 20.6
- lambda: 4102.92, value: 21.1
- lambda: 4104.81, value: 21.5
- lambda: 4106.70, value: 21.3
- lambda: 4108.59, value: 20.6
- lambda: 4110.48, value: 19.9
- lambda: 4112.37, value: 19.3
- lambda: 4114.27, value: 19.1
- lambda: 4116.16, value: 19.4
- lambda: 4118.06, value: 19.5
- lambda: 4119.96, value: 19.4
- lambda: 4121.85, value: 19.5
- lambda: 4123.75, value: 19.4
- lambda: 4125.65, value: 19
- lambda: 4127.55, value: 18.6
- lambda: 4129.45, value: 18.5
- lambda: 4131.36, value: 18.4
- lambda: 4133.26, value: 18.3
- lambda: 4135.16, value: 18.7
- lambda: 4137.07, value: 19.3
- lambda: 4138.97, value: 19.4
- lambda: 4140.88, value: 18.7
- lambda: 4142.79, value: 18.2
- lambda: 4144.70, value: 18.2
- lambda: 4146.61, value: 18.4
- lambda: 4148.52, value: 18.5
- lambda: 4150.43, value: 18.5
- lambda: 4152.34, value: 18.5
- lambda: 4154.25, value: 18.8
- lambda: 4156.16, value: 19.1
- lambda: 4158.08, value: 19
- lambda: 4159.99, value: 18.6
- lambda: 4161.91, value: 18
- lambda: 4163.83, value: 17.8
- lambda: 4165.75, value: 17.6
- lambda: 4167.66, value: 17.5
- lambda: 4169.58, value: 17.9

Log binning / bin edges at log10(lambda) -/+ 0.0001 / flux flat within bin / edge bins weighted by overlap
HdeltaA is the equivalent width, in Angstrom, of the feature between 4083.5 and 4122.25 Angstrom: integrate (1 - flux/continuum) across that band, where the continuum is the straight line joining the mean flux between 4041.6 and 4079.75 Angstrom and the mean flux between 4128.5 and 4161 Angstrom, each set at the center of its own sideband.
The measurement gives -2.4 Angstrom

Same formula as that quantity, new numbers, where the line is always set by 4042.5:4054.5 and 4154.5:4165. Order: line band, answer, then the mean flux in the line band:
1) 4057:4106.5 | -3.2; 20.9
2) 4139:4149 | 0.1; 18.5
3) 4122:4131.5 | 0.0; 18.9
